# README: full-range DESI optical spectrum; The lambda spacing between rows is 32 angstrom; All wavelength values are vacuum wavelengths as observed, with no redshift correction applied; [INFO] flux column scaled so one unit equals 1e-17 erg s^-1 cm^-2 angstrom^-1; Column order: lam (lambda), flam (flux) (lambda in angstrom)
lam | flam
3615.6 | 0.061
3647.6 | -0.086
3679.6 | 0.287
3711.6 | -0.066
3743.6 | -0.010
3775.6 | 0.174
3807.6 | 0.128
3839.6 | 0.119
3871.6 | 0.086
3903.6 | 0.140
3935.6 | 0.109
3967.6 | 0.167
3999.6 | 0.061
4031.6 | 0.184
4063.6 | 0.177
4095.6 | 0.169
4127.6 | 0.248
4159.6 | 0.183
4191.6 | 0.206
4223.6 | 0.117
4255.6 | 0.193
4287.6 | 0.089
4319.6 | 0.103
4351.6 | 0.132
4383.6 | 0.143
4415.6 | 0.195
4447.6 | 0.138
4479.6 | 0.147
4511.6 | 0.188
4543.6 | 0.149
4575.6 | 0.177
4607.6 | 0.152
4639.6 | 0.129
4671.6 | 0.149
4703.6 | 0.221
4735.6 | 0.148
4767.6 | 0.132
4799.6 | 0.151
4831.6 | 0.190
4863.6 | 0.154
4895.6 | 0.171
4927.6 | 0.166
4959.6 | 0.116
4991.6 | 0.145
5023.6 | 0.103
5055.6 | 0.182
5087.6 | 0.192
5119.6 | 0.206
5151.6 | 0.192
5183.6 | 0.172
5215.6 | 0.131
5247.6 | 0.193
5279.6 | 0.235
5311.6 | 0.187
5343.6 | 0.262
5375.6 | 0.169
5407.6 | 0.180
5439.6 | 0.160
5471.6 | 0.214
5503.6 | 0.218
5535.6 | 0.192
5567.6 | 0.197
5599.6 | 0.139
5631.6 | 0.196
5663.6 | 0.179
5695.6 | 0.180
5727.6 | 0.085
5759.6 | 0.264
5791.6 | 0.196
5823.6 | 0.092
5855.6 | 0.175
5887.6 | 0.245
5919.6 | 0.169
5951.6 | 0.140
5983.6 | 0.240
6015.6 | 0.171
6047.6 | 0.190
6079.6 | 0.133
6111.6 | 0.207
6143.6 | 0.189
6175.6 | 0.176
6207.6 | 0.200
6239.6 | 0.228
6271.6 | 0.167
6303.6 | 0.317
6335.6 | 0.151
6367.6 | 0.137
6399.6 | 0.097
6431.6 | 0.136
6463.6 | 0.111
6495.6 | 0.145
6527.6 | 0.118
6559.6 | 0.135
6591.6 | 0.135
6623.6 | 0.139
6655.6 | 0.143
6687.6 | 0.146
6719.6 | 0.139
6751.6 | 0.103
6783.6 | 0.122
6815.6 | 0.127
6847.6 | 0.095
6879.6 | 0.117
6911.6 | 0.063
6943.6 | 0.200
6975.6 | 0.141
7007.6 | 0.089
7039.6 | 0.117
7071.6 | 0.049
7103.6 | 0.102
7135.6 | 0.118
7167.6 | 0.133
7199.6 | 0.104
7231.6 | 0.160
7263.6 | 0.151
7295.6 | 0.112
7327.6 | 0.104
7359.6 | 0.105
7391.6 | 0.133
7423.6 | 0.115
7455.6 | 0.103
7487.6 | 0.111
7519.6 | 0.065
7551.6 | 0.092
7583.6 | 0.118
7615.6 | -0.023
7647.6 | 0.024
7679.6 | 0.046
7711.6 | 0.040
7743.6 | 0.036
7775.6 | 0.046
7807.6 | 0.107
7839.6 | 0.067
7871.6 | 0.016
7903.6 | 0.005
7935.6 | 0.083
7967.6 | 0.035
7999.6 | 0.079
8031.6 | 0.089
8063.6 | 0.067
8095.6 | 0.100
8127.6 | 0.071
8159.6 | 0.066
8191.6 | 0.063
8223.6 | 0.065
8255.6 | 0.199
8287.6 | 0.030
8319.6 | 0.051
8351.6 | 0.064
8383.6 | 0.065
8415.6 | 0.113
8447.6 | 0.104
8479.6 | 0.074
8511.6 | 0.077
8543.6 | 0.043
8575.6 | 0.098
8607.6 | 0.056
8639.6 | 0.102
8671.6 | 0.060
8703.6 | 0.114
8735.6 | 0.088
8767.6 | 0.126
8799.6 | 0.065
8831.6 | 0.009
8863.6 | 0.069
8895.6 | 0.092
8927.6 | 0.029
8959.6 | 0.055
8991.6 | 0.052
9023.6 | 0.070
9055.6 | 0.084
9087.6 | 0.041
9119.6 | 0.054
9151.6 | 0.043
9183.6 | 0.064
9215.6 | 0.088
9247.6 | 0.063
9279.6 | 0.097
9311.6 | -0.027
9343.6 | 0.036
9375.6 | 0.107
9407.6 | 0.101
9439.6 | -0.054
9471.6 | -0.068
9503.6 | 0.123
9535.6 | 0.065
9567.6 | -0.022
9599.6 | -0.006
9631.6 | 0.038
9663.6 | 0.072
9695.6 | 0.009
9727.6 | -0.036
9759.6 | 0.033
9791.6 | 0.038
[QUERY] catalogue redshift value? 0.259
